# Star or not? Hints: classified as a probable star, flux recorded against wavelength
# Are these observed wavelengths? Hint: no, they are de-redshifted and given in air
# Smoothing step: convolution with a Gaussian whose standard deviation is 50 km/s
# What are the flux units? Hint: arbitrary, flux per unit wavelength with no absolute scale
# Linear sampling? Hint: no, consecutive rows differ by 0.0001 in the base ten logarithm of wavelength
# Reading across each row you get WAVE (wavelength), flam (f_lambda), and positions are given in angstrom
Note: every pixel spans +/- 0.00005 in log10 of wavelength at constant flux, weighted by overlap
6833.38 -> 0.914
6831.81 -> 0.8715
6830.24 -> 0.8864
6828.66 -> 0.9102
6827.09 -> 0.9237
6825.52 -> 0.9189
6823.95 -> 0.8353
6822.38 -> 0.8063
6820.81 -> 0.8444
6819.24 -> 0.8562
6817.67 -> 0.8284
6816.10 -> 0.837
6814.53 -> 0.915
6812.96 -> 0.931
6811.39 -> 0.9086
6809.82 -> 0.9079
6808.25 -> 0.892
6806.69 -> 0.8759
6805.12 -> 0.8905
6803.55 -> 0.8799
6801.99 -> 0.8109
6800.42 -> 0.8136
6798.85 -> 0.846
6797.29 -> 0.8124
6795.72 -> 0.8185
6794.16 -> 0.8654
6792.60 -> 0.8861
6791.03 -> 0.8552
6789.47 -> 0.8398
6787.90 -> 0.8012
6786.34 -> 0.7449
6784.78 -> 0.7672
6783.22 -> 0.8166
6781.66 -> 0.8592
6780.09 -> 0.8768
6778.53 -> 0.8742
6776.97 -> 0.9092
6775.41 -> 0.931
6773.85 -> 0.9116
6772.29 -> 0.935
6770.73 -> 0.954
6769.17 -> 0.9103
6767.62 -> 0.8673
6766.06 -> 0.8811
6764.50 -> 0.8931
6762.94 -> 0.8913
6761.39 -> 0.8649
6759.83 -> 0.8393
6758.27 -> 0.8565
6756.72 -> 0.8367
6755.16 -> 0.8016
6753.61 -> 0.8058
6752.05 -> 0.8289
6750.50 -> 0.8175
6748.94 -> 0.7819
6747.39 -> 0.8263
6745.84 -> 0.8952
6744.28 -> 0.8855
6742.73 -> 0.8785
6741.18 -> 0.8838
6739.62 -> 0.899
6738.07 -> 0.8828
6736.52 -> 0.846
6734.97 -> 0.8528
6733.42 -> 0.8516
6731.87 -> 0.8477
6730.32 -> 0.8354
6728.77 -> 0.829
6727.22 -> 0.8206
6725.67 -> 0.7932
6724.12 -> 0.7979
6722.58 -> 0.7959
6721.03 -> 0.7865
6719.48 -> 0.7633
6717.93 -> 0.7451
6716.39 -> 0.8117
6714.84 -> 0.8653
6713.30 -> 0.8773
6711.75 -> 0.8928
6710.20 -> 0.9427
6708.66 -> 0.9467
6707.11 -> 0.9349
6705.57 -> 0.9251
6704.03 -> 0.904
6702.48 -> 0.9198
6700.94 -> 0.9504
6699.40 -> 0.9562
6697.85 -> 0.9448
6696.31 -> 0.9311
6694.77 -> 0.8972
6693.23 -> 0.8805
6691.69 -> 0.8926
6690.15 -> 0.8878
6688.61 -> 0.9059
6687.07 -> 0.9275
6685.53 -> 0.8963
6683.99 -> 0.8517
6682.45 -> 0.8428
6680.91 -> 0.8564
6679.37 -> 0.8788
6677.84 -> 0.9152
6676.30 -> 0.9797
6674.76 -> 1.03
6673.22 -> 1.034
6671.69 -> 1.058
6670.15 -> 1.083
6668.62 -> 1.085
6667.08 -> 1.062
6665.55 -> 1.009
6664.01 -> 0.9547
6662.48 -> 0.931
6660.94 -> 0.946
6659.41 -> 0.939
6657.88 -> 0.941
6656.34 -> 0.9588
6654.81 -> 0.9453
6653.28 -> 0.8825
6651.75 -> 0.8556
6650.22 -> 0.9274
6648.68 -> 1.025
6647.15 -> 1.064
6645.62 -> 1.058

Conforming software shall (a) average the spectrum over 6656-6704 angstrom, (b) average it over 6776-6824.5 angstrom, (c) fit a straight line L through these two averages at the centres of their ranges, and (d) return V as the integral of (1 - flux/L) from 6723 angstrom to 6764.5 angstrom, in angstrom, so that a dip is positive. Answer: 2.4 angstrom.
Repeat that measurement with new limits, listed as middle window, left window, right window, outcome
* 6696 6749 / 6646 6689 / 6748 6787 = 2.2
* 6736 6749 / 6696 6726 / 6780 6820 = 0.0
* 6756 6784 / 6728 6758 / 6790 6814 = -0.9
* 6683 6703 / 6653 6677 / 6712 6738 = 0.1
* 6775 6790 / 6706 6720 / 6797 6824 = 0.4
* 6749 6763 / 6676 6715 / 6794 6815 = 0.8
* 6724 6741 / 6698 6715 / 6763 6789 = 1.1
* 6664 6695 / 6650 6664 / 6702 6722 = -1.6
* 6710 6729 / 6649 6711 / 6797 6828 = 2.0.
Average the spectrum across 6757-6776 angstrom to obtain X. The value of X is 0.893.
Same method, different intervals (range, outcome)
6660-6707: 0.944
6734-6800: 0.858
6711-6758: 0.835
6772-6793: 0.855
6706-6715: 0.914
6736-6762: 0.849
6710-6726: 0.821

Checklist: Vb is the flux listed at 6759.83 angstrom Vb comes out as 0.8393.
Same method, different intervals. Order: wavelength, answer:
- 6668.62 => 1.085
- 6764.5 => 0.8931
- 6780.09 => 0.8768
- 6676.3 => 0.9797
